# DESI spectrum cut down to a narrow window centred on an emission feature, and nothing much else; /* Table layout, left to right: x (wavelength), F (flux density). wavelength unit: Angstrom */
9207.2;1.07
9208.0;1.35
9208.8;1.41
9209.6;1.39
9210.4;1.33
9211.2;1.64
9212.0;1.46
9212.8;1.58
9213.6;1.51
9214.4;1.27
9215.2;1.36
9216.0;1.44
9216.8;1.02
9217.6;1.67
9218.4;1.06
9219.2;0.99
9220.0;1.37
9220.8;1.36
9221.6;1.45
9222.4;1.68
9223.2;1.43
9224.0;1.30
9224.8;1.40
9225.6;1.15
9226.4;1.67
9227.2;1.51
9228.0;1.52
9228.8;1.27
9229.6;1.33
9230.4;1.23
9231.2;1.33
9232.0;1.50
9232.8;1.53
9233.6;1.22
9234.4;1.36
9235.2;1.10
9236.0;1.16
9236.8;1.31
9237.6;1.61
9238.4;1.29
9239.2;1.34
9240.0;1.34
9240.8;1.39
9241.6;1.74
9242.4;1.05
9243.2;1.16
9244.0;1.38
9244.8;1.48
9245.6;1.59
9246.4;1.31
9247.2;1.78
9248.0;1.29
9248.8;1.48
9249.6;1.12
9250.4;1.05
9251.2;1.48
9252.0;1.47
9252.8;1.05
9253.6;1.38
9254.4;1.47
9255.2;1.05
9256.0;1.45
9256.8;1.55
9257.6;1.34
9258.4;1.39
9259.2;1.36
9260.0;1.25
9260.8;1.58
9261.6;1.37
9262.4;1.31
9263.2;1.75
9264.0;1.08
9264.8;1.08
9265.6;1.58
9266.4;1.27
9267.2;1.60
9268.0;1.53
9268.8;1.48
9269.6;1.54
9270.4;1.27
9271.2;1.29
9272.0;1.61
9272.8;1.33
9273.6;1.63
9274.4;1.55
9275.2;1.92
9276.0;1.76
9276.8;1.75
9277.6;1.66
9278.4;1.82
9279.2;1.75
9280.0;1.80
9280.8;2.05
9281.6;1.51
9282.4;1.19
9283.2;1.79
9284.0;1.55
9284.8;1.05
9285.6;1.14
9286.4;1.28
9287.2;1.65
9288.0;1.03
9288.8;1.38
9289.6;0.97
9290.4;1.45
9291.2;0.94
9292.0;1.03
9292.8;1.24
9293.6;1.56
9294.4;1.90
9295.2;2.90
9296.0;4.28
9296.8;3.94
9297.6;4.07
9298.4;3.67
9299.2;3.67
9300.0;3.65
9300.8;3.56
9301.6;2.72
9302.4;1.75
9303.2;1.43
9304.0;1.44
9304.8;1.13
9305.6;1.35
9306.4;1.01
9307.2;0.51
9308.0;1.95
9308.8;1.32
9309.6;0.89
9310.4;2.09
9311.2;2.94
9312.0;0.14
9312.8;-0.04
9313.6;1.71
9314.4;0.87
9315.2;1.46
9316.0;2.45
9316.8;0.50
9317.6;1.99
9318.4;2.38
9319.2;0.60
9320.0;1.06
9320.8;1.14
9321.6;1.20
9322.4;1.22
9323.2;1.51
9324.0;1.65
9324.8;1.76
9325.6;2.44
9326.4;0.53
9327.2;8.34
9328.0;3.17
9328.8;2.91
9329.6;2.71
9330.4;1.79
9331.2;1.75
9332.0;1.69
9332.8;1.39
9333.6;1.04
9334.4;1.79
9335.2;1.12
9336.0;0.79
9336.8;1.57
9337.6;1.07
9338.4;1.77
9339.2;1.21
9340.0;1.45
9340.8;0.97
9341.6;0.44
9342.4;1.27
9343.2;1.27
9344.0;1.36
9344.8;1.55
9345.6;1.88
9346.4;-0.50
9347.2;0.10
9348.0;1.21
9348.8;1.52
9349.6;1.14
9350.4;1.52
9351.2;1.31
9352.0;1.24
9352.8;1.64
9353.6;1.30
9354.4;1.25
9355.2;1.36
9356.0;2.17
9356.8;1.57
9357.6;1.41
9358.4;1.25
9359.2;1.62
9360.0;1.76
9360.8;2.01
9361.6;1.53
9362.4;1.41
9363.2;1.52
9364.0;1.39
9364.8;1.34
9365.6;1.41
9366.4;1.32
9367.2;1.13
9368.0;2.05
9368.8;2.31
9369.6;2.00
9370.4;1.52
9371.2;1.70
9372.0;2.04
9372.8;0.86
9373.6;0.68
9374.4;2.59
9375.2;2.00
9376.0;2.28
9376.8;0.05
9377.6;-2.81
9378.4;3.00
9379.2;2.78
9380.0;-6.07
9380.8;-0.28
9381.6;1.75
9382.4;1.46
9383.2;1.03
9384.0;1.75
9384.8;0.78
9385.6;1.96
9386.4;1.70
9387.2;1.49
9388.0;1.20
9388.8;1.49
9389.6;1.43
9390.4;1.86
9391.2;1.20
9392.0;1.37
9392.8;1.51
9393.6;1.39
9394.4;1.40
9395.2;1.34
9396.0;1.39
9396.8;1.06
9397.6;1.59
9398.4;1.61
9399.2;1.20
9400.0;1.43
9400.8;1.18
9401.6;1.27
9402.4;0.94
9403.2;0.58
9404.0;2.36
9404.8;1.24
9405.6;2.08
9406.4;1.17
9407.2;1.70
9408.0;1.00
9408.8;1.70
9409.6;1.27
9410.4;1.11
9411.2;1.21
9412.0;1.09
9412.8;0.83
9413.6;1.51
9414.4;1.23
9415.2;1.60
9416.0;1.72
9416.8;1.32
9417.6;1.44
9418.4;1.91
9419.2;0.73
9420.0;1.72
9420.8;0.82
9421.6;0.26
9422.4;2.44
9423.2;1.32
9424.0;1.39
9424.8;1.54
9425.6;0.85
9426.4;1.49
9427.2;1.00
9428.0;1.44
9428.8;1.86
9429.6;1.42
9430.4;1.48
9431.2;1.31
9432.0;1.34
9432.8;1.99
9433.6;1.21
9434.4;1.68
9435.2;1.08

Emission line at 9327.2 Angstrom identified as [N II]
